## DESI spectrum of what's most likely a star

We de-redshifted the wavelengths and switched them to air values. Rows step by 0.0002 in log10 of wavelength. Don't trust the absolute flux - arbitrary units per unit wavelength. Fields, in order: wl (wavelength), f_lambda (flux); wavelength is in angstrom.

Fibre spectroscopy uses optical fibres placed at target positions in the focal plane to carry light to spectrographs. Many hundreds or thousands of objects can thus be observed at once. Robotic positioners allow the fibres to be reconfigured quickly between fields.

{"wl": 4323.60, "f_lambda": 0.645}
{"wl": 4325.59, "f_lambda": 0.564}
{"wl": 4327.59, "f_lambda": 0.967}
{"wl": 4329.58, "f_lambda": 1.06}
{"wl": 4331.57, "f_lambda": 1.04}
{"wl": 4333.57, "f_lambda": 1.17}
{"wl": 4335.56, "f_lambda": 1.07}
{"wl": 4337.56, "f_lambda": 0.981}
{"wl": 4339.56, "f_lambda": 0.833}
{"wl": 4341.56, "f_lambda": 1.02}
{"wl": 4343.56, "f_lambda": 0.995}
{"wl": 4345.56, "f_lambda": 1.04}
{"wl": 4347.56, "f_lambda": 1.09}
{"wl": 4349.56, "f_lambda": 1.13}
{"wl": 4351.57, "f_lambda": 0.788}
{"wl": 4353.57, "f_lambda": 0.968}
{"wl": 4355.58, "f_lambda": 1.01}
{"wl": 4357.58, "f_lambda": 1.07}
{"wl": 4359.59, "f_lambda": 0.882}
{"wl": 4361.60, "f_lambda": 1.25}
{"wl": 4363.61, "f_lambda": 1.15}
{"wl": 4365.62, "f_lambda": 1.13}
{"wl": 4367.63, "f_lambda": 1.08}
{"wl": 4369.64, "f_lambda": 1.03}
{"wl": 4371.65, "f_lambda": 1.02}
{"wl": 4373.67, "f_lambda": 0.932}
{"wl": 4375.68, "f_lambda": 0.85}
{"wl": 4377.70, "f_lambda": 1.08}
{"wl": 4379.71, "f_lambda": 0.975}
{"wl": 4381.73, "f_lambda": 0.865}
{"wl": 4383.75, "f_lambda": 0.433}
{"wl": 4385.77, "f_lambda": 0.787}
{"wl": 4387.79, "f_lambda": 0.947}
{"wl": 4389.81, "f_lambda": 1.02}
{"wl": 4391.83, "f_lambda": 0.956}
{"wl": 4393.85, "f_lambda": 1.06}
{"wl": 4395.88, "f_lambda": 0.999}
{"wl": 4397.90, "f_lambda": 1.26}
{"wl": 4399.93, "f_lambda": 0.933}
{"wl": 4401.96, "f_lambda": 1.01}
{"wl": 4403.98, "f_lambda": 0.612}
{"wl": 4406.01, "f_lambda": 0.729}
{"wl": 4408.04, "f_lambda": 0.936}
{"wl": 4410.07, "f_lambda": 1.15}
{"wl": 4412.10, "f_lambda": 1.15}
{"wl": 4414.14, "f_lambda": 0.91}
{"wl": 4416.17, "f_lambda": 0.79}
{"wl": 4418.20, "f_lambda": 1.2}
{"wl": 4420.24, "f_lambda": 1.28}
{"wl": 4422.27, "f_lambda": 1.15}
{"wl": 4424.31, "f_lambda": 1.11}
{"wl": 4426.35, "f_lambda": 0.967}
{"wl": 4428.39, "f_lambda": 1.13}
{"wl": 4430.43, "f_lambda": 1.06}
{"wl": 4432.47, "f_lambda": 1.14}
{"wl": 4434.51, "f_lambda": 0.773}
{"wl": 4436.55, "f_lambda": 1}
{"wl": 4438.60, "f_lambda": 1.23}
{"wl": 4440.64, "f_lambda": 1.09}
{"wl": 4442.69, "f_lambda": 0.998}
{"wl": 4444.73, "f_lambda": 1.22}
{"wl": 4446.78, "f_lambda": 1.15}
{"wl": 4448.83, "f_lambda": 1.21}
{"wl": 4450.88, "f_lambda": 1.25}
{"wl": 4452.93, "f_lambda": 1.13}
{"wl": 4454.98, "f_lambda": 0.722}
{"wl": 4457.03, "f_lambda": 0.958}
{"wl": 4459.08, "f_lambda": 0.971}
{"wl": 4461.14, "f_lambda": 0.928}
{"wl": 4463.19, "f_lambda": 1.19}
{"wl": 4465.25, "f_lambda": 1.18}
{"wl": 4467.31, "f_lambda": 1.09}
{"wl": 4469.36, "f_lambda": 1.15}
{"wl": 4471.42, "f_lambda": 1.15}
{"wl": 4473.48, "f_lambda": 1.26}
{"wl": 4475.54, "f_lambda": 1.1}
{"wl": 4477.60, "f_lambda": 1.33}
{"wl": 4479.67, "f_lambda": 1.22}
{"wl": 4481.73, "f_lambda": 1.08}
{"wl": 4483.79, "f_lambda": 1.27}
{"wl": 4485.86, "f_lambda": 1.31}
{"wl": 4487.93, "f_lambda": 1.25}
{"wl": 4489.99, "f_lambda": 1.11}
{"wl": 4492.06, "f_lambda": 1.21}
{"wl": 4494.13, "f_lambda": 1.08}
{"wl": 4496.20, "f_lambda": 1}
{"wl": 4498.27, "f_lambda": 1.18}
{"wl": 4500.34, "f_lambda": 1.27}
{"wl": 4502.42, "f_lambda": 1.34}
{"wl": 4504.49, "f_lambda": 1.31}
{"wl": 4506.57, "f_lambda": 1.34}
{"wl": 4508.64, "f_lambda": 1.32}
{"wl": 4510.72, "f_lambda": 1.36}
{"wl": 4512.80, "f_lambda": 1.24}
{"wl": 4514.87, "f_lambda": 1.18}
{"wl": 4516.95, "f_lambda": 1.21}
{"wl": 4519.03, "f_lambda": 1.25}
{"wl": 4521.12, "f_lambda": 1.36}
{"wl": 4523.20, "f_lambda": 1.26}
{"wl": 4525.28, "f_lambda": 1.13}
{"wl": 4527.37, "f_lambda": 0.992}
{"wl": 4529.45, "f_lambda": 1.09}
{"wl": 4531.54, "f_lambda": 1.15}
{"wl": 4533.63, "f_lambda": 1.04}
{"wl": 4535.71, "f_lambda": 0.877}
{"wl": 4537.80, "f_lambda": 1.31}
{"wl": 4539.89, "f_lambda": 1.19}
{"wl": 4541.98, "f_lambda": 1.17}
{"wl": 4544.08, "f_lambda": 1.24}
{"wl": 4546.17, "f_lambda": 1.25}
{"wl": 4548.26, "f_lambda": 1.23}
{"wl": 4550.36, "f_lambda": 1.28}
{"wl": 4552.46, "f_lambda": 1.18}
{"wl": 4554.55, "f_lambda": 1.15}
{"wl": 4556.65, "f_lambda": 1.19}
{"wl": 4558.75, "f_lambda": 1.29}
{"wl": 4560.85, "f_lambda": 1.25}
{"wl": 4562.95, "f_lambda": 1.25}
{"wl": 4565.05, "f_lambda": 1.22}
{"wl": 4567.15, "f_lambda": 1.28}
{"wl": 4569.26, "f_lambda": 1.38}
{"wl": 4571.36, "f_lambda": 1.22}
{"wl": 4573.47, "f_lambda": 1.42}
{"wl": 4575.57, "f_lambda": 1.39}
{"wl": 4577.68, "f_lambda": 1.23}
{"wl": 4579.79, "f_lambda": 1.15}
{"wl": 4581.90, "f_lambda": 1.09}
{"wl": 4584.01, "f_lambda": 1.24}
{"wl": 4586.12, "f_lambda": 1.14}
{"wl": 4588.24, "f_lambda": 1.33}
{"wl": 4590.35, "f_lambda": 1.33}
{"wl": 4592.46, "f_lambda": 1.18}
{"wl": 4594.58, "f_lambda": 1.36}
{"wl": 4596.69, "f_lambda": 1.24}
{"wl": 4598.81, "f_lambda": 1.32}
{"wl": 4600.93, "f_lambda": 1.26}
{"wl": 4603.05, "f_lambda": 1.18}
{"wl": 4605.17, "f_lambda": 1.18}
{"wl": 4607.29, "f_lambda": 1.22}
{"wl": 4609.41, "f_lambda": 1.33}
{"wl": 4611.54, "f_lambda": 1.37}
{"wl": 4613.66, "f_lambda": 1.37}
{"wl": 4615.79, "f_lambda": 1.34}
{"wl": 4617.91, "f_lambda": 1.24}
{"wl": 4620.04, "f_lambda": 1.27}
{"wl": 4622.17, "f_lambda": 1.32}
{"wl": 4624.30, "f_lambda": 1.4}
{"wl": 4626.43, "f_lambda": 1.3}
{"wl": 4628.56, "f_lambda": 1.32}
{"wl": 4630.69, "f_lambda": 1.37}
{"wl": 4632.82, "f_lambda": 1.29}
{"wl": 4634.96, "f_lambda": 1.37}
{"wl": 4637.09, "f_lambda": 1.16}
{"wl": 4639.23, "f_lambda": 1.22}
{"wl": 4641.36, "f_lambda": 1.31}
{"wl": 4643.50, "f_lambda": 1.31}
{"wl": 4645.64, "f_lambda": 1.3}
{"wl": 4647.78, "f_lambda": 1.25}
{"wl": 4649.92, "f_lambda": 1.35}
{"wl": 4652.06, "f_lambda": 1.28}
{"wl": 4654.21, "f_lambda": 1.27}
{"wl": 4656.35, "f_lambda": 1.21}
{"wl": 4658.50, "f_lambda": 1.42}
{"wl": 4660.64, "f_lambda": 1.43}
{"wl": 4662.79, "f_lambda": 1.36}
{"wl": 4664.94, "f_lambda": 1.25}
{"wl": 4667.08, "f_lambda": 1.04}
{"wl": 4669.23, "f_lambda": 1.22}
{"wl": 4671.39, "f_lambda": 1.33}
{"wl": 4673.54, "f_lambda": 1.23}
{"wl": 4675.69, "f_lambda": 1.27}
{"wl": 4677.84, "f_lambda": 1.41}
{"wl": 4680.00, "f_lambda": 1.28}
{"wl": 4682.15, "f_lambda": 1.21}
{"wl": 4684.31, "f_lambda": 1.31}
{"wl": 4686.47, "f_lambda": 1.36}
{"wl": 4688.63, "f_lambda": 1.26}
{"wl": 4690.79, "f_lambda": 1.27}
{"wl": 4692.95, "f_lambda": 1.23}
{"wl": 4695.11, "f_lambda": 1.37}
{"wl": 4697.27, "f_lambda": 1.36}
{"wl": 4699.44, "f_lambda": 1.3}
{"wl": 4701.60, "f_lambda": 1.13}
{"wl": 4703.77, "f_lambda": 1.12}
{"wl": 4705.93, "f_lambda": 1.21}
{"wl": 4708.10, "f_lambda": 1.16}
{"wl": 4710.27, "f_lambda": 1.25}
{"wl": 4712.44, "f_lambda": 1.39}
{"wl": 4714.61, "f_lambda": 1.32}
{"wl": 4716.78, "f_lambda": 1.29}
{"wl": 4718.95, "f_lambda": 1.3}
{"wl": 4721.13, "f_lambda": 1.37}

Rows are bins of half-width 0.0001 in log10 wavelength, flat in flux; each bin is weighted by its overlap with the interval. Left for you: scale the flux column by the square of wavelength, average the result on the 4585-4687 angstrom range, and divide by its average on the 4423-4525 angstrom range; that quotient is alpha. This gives 1.19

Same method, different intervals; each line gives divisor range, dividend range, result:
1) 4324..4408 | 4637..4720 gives 1.52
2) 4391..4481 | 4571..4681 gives 1.31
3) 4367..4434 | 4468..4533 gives 1.28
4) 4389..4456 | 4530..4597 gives 1.25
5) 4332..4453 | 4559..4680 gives 1.39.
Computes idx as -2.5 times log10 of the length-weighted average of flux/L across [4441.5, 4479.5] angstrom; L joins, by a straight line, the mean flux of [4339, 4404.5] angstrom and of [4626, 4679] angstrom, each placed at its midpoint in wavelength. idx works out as -0.03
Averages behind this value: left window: 0.98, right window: 1.29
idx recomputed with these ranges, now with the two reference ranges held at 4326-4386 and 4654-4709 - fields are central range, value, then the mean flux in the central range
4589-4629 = -0.073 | 1.29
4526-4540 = 0.053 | 1.09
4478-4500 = -0.072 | 1.18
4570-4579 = -0.118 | 1.31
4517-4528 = -0.069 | 1.21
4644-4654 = -0.044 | 1.29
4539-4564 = -0.059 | 1.22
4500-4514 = -0.173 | 1.31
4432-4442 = 0.019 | 1.04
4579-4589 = -0.001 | 1.19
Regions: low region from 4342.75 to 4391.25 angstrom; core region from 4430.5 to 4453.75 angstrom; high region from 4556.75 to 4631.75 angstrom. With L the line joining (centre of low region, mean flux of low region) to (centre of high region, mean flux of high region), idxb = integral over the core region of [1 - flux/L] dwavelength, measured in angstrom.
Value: -0.6 angstrom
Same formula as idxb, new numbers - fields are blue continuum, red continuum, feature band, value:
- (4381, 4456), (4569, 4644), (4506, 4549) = -1.2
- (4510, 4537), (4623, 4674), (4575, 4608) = -0.1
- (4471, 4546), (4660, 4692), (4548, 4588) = -0.5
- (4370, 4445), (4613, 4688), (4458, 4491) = -2.6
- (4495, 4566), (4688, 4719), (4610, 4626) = -1.2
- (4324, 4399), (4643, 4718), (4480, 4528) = -4.6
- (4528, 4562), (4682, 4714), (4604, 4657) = -2.9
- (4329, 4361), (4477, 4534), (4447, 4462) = 1.5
